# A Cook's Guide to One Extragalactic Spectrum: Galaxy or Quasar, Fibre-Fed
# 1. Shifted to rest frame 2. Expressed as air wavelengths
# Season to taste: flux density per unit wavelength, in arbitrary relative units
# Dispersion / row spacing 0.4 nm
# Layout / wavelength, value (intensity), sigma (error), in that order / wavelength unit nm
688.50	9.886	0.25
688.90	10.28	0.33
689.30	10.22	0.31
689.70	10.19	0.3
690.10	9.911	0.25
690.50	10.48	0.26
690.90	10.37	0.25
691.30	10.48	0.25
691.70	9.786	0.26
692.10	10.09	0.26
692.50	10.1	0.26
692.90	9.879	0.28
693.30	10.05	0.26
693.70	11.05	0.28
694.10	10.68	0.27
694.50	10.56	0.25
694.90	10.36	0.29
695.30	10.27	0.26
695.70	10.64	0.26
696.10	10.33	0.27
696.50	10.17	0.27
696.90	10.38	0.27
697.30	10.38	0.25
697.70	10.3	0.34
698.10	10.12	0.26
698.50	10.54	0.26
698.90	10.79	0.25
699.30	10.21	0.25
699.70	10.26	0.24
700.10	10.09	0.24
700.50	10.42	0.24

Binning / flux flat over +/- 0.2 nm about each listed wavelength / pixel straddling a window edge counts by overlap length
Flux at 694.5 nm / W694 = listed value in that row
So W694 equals 10.56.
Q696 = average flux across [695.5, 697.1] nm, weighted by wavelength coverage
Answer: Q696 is 10.4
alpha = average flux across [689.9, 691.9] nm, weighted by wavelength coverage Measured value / 10.2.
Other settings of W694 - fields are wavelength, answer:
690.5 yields 10.48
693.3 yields 10.05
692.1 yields 10.09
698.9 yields 10.79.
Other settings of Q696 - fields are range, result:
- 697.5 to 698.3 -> 10.2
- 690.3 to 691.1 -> 10.4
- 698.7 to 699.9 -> 10.4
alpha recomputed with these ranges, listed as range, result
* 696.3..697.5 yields 10.3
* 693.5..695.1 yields 10.7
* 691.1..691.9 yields 10.1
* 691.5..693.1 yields 9.96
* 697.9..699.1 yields 10.5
